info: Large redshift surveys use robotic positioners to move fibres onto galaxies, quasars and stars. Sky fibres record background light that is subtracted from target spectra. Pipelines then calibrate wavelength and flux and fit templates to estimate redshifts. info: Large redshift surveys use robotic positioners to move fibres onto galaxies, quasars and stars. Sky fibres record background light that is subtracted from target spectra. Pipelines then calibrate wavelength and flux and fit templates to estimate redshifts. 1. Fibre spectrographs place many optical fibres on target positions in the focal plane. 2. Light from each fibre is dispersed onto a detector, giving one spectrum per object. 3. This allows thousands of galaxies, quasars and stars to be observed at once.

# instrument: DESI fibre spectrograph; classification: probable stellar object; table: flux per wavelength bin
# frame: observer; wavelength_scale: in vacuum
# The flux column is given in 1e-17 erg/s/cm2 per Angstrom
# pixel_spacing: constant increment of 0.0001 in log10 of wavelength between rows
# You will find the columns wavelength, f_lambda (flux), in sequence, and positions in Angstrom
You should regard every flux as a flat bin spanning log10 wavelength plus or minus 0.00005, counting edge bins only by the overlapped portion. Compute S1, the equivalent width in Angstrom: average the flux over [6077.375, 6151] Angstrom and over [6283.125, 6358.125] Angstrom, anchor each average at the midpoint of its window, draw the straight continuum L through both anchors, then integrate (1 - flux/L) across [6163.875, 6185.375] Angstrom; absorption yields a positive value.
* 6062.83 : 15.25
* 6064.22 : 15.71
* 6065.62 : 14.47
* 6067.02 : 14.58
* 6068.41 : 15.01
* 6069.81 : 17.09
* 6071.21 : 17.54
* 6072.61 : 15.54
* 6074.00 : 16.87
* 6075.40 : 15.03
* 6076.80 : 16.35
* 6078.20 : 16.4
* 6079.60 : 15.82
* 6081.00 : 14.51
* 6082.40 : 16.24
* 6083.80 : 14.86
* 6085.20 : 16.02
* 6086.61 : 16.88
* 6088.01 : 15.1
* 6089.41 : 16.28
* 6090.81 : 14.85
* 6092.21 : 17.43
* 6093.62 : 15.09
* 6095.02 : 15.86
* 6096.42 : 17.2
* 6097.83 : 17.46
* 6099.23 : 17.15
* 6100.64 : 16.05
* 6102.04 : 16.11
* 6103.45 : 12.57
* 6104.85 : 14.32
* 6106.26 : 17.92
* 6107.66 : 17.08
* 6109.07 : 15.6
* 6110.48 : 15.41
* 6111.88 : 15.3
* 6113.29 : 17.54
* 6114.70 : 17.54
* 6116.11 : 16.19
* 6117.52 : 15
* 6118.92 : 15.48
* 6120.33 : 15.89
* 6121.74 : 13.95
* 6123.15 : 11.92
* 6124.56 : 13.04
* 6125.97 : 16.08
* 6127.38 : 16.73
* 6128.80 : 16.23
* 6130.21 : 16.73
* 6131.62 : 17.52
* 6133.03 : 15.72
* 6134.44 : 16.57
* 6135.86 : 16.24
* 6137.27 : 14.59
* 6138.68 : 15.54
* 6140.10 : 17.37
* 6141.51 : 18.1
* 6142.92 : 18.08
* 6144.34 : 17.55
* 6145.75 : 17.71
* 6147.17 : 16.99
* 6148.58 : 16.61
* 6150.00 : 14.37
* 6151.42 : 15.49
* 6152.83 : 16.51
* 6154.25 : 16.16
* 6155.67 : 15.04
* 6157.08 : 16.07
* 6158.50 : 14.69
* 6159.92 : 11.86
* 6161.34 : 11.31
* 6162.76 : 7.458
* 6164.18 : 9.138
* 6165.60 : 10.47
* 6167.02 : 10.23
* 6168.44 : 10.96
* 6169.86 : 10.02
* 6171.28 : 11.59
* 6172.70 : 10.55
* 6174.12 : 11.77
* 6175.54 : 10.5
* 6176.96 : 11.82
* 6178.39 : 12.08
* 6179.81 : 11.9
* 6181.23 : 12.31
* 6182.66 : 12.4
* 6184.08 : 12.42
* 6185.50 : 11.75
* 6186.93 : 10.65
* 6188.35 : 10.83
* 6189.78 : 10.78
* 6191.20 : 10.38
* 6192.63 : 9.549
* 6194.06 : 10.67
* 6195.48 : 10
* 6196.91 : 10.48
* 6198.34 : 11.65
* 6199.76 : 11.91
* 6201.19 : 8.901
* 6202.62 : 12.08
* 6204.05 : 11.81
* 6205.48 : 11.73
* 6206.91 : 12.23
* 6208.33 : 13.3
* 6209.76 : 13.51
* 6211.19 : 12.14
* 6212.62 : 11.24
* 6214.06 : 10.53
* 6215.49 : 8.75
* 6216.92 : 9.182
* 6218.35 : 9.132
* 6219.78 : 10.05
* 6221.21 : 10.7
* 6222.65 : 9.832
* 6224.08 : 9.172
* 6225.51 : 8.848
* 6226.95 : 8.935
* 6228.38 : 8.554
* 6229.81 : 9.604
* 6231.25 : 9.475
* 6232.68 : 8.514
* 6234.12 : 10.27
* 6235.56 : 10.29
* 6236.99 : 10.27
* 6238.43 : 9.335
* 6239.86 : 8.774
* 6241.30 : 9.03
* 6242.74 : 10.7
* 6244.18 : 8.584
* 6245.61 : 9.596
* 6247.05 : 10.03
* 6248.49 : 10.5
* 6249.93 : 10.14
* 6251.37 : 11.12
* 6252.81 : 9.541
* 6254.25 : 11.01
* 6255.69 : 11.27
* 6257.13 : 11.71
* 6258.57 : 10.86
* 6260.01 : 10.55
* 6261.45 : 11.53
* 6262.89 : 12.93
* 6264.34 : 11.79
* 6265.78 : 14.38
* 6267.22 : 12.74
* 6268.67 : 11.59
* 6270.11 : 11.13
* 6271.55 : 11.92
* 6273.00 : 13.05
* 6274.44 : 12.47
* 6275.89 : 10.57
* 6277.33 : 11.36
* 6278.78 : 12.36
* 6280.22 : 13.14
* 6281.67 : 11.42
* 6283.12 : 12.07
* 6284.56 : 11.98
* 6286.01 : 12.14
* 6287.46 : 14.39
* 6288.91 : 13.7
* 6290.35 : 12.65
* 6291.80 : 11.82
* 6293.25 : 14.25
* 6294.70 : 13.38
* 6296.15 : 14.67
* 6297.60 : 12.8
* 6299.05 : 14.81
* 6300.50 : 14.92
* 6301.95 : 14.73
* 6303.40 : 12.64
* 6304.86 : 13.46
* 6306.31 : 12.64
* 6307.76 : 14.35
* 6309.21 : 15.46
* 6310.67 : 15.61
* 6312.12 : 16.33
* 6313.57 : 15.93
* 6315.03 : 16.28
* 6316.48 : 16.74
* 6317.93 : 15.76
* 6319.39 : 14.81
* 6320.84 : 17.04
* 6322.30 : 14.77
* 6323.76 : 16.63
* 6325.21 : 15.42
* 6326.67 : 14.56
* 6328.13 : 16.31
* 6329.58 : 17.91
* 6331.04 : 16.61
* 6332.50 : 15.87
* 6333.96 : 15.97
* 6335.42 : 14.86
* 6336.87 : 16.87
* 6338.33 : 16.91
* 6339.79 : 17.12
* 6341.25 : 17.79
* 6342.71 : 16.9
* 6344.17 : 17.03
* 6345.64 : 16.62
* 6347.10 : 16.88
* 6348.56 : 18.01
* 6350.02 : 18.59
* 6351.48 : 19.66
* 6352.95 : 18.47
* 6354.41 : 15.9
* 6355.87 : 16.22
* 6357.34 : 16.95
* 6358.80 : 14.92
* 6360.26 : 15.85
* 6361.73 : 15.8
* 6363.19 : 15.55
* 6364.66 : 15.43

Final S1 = 6.2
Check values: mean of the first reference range 16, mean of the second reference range 15.5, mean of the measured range 11.3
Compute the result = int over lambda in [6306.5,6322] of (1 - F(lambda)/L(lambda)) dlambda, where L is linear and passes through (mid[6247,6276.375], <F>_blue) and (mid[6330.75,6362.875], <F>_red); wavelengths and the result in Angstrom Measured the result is -1.0 Angstrom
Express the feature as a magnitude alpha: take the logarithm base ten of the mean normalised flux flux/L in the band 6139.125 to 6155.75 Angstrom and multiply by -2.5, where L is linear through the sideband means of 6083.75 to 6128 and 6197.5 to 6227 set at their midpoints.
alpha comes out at -0.21 mag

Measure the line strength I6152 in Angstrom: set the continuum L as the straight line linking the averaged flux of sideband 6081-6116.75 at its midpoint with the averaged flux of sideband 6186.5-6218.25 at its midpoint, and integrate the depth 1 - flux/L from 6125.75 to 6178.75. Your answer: -2.9 Angstrom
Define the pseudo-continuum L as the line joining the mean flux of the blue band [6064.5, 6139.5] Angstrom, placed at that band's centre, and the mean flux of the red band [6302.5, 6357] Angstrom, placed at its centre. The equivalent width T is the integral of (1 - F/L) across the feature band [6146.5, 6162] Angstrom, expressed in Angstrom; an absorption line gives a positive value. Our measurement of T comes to 0.9 Angstrom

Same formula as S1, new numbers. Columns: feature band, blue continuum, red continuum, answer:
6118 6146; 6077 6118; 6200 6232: -3.25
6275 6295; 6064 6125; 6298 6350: 4.22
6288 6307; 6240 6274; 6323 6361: 0.25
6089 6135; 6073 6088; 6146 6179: -3.83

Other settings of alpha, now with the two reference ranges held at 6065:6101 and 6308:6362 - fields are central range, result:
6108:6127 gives 0.05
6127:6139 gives -0.01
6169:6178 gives 0.41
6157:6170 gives 0.41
